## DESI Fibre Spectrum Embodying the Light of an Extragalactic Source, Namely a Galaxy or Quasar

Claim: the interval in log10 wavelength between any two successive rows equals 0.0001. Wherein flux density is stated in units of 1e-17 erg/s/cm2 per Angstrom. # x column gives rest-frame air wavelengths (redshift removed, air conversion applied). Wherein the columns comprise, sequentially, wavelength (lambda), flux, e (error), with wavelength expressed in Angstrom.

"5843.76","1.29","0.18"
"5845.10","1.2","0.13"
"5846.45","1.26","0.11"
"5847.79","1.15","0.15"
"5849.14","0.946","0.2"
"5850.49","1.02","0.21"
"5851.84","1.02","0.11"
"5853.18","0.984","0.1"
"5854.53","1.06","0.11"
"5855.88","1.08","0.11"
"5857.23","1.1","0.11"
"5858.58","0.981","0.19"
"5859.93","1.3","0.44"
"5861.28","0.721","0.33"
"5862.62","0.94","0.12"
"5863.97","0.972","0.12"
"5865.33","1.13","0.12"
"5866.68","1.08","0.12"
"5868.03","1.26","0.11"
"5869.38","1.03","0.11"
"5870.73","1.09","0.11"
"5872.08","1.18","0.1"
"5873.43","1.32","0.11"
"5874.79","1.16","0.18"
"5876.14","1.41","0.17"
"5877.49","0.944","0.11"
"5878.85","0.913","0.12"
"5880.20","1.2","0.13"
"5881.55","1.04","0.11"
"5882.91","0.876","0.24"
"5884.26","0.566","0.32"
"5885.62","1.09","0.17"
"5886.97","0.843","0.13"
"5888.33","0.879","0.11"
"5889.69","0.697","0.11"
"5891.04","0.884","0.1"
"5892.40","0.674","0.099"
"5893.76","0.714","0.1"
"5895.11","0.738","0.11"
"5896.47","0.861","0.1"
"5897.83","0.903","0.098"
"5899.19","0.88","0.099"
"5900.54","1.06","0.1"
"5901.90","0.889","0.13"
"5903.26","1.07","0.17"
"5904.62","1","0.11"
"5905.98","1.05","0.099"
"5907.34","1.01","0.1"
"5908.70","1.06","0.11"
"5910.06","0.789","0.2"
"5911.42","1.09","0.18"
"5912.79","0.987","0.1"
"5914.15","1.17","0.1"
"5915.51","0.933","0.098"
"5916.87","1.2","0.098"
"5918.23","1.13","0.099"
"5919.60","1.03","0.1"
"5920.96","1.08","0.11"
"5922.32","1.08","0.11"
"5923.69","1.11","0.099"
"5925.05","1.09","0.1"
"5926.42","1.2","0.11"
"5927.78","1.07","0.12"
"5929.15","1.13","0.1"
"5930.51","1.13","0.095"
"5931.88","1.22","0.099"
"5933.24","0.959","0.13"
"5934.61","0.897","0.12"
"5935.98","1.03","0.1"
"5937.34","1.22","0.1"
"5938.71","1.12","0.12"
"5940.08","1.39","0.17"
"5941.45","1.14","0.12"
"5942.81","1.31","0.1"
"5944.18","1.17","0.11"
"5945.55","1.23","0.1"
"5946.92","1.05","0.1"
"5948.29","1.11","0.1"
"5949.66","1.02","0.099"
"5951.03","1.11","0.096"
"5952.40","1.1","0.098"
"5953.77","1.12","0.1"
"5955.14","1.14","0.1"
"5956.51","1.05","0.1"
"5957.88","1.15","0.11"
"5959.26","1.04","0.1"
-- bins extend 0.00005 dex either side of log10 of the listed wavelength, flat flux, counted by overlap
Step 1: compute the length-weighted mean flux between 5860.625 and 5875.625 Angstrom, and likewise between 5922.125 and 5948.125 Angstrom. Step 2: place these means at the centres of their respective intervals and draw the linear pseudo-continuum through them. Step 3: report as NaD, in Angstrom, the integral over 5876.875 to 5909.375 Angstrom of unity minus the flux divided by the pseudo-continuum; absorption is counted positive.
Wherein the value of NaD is 5.7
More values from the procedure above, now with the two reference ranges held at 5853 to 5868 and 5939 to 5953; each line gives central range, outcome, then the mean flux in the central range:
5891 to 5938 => 4.54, 1.01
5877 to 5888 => 1.45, 0.932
